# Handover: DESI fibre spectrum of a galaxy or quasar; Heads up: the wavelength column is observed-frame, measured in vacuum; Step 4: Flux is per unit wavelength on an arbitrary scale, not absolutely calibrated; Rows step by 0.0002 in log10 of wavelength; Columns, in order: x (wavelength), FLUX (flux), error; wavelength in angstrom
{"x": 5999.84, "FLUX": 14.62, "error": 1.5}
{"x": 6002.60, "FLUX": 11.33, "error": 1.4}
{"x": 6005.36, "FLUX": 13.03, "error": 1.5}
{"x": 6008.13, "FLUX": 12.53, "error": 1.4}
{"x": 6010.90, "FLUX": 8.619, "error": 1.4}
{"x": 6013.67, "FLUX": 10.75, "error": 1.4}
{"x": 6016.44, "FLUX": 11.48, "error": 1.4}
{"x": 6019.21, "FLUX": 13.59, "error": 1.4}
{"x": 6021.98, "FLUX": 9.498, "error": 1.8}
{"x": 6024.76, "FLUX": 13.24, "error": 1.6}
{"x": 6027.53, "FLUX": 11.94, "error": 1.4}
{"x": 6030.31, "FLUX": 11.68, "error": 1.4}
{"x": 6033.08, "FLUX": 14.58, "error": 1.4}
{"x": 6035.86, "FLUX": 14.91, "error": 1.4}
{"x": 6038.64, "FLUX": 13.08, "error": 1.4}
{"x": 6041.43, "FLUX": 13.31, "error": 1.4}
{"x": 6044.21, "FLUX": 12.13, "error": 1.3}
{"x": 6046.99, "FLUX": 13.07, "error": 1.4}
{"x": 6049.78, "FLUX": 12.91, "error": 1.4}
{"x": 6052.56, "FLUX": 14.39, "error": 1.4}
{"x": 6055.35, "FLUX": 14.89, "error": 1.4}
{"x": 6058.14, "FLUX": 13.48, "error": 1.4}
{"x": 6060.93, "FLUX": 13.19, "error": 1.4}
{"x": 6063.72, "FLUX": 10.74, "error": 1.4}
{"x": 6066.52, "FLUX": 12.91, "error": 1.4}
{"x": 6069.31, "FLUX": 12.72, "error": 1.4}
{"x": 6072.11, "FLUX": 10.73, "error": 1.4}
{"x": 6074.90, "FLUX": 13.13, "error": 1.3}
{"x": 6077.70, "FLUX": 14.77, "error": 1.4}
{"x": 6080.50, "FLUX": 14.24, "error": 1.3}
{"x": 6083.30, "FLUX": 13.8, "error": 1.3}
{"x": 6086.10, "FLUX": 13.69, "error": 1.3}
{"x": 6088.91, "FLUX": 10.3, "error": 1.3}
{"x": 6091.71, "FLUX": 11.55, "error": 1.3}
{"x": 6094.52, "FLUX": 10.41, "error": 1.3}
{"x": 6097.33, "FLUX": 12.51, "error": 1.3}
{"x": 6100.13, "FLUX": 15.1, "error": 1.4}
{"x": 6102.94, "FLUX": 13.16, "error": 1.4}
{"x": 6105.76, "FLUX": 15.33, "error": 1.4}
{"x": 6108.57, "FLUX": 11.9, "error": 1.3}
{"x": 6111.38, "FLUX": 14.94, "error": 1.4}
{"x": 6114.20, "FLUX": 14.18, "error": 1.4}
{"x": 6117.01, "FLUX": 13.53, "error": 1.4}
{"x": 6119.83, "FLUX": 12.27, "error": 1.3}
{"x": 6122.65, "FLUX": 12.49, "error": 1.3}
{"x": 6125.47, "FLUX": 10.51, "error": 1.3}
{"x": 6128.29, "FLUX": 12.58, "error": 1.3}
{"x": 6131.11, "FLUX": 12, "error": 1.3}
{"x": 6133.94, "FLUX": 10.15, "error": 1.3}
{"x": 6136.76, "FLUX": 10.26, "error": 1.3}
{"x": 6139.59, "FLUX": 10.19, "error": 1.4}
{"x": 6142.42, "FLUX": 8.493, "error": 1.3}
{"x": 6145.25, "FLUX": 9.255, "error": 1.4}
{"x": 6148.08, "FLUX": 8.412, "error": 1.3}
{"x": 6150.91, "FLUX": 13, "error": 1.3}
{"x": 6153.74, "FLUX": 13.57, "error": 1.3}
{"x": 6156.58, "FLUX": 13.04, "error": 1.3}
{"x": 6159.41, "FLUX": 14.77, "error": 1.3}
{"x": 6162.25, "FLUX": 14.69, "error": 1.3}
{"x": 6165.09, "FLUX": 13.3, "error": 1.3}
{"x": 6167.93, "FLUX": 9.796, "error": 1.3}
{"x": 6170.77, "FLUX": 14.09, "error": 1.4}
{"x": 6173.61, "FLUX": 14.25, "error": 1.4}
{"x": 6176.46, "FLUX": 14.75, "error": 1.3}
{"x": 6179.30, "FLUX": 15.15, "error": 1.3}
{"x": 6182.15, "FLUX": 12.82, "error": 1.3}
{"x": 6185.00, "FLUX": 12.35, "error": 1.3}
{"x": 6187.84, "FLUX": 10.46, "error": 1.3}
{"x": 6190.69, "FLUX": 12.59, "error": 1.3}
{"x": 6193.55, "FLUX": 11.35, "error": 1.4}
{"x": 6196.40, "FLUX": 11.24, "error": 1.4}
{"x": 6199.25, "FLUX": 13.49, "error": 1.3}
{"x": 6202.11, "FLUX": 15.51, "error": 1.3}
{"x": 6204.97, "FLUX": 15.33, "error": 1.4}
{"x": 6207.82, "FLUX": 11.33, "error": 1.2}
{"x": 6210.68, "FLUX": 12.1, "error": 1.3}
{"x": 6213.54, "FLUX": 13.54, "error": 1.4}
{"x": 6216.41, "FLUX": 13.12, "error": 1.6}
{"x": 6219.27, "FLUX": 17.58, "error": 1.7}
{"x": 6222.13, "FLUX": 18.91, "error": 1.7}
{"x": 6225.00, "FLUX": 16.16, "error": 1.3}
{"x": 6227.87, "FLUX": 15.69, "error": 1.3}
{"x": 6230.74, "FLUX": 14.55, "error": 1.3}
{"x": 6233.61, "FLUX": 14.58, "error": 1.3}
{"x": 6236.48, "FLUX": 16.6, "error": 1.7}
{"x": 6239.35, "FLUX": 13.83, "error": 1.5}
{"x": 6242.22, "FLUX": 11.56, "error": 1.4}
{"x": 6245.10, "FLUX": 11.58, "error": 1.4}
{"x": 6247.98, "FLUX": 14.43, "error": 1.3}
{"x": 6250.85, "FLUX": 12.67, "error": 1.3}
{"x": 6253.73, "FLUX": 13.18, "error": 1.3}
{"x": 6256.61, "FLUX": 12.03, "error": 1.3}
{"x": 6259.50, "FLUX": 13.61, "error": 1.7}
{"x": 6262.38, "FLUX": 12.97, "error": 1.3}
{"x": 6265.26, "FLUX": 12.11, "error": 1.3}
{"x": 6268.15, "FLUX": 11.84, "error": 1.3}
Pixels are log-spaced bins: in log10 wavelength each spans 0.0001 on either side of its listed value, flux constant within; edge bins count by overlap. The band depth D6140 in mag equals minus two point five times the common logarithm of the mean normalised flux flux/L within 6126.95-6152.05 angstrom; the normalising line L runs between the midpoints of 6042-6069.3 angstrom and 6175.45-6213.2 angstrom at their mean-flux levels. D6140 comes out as 0.24 mag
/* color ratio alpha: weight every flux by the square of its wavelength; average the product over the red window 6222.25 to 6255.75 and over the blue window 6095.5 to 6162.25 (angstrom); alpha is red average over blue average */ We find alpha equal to 1.2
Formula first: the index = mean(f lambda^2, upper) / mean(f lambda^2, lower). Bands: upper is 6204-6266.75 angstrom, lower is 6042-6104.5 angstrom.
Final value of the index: 1.1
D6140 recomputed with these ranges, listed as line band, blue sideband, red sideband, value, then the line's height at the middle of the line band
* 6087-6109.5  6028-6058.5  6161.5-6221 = 0.07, 13.4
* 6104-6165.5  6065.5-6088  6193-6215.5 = 0.08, 13.1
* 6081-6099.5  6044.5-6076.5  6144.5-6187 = 0.05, 12.9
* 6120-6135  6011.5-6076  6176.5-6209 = 0.11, 12.8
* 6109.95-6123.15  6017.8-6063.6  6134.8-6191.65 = -0.08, 12.6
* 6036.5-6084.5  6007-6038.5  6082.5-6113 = -0.05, 12.5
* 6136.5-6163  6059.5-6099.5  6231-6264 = 0.12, 12.9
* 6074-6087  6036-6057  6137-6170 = -0.09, 12.9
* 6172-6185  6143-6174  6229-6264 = -0.11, 12.6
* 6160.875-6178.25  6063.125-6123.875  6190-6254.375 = 0.00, 13.6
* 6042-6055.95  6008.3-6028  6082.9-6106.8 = -0.13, 11.9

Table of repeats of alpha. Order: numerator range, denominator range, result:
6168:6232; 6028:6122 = 1.10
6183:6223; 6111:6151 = 1.21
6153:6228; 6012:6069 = 1.13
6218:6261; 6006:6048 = 1.26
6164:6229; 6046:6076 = 1.11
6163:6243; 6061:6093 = 1.14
